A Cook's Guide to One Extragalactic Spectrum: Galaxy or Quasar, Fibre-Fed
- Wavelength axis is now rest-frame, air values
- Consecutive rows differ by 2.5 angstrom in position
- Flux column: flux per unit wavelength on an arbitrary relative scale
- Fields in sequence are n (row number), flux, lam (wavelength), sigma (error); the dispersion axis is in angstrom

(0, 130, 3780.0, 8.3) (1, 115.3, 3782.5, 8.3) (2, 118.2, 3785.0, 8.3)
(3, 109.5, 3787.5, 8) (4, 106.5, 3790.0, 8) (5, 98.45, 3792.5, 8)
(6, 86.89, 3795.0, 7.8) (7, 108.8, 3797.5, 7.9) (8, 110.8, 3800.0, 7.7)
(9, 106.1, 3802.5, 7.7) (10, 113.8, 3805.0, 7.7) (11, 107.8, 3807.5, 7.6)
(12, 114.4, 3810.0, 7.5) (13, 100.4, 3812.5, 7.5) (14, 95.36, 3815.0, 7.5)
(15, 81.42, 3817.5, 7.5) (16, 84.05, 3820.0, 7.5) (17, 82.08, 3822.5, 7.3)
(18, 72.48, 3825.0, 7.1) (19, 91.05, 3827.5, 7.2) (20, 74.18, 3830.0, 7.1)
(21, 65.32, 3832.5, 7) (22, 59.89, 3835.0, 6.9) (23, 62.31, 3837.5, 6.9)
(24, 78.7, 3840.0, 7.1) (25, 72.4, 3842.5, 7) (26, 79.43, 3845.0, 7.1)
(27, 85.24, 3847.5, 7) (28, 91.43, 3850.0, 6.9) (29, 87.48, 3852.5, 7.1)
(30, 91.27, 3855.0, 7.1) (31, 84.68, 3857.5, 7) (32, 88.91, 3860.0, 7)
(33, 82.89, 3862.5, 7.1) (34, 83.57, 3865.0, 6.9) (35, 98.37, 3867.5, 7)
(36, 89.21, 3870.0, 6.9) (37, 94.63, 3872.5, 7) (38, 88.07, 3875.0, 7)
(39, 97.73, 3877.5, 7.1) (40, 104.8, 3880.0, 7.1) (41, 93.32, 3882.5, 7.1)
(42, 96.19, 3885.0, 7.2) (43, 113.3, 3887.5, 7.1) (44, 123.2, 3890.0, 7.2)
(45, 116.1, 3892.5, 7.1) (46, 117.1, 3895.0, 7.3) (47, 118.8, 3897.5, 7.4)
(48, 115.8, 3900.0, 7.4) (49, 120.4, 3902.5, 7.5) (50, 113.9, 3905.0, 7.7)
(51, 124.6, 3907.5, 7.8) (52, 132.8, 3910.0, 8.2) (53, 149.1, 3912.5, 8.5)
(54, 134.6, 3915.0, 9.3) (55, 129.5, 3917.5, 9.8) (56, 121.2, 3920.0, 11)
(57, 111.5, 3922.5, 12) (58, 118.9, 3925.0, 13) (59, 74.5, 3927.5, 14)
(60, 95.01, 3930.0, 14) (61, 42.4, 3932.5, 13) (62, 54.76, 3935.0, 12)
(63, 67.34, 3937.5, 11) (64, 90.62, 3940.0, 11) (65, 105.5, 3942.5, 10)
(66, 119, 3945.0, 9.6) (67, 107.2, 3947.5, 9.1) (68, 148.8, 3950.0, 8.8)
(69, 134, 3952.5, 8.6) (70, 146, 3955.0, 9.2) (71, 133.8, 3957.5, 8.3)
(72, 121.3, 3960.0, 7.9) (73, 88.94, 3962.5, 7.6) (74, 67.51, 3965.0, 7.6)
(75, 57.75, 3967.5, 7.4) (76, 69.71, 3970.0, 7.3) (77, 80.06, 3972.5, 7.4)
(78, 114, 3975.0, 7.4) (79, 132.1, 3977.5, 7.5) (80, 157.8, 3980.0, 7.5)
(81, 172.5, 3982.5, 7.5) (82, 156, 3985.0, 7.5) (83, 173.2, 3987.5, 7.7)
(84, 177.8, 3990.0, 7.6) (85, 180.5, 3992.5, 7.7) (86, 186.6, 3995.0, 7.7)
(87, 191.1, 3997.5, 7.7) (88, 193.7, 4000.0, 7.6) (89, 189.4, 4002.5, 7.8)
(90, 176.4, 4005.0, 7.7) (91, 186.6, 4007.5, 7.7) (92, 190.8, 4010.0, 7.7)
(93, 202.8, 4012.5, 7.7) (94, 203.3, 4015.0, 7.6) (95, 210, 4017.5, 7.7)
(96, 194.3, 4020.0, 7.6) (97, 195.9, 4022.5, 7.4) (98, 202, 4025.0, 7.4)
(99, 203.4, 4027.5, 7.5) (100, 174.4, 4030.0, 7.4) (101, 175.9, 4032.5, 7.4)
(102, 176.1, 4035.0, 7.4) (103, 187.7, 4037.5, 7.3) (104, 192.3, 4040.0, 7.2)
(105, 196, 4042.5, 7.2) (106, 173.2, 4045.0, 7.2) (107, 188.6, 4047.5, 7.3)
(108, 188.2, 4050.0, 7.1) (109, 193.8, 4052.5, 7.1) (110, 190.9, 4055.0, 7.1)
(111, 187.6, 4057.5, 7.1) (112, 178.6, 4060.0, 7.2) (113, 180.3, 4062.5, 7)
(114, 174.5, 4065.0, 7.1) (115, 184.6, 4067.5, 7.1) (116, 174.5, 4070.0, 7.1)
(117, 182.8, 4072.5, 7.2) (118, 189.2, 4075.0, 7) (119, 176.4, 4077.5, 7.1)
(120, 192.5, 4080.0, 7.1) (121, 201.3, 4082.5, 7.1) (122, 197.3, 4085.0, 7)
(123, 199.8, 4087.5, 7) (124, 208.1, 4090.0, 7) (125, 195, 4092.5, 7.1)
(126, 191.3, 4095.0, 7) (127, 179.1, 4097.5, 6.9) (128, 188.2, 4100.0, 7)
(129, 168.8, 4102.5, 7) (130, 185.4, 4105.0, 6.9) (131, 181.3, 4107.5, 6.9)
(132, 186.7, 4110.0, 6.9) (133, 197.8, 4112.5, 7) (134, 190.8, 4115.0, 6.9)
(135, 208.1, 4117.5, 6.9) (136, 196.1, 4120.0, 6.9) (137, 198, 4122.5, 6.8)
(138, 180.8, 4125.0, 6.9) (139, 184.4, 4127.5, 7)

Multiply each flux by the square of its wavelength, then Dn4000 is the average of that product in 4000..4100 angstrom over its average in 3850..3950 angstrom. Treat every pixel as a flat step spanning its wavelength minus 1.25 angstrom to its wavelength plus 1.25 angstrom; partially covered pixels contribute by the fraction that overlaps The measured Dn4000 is 2.0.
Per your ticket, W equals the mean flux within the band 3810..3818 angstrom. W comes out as 96.9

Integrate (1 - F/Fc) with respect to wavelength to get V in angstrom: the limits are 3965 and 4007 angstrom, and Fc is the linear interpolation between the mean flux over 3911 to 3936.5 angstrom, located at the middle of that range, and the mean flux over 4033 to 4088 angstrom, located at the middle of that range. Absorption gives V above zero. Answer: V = -1.77 angstrom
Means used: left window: 103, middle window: 149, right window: 186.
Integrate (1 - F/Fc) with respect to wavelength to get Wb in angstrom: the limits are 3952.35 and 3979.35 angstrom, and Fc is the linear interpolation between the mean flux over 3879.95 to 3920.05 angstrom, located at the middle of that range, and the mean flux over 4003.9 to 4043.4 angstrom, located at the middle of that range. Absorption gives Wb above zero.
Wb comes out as 9.1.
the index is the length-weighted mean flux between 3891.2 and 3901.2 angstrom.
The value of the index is 117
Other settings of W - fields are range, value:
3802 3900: 92.2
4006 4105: 189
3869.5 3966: 108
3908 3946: 103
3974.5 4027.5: 182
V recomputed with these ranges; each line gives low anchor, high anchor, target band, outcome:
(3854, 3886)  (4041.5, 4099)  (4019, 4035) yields -2.2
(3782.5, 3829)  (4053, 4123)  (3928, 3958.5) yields 8.7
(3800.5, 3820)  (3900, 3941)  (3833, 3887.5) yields 9.0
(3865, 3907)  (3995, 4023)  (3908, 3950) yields 9.3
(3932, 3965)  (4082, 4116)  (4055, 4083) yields -1.7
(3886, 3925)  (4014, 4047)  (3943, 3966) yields 4.7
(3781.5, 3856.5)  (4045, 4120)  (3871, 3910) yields 2.7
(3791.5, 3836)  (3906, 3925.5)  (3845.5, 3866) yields 3.8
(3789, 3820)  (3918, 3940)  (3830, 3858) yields 5.6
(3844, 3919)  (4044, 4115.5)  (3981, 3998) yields -3.0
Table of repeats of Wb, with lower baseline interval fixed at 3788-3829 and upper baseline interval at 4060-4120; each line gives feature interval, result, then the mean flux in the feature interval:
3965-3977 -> 5.4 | 82.3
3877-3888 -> 1.9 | 100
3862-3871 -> 2.1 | 89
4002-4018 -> -3.1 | 194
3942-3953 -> 1.5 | 123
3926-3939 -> 6.5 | 68.3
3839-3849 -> 2.7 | 79.3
